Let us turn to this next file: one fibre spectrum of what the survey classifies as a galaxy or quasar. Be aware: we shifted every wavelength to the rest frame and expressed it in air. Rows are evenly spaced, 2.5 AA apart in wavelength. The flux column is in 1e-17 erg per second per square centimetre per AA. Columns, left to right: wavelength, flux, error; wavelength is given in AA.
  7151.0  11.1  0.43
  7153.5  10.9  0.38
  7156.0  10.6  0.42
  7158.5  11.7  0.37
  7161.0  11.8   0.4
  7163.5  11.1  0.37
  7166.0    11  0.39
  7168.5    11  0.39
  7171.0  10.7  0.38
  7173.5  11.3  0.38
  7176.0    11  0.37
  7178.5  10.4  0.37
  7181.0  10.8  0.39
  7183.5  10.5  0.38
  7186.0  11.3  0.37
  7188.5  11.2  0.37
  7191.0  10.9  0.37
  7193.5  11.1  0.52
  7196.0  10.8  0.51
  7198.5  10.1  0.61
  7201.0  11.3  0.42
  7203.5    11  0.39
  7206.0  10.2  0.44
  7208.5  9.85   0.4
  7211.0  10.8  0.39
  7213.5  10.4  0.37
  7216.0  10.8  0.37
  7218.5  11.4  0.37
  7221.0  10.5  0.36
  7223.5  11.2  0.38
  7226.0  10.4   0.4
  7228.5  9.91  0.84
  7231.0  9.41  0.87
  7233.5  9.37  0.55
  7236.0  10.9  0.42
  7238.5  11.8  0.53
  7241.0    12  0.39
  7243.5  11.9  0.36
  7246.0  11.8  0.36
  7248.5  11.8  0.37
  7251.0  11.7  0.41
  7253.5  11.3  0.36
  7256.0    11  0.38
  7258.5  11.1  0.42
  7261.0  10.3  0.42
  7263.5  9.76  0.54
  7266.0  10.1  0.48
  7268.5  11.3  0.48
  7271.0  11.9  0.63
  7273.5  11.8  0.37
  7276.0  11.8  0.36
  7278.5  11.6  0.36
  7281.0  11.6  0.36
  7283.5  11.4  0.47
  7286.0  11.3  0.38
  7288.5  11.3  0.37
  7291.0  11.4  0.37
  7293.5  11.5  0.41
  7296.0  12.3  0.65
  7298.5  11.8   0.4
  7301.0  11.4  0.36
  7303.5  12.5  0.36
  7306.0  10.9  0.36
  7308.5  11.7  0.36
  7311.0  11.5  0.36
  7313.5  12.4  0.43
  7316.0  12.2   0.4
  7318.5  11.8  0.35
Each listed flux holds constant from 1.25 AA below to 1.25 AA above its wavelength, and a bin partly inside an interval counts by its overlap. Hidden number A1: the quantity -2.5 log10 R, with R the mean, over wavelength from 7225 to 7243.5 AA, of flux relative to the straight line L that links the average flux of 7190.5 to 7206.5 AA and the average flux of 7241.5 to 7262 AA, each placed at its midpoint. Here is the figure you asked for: 0.06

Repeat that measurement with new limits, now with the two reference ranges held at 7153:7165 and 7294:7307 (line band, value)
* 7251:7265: 0.082 mag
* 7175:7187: 0.053 mag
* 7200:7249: 0.065 mag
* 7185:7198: 0.035 mag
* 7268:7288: 0.010 mag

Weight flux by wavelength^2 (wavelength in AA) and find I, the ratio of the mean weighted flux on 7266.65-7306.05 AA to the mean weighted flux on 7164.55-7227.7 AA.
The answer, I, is 1.10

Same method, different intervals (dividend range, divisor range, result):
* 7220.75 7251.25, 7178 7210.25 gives 1.03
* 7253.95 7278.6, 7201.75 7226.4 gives 1.05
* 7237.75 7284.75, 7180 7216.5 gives 1.08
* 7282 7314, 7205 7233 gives 1.14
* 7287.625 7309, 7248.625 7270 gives 1.08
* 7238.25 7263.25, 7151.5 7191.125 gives 1.06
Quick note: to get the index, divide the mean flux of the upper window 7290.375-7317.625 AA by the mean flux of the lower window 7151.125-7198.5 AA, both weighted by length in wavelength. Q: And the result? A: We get 1.07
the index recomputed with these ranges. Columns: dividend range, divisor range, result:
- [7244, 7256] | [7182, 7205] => 1.06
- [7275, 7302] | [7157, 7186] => 1.05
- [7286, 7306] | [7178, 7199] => 1.08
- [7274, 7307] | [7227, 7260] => 1.05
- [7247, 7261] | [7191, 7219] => 1.06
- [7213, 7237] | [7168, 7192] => 0.96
